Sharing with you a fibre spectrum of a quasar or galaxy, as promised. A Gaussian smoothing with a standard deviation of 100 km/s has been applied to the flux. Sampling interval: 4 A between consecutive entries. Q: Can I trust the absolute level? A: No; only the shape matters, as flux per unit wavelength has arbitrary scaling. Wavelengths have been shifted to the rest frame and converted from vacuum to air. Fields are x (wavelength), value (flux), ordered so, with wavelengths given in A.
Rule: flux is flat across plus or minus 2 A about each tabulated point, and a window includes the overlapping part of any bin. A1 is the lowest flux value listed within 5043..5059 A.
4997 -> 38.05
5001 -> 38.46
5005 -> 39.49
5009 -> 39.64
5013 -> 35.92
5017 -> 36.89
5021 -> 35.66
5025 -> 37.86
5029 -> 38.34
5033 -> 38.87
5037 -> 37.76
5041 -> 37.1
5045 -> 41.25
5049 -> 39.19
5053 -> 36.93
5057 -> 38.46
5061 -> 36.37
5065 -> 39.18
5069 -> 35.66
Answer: 36.93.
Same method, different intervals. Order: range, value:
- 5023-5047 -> 37.1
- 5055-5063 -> 36.37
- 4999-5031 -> 35.66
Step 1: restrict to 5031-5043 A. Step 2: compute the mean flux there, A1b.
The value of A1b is 37.9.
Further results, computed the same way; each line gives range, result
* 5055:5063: 37.4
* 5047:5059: 38.2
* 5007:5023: 37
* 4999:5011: 39.2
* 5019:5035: 37.7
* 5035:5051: 38.8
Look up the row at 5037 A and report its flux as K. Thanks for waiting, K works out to 37.76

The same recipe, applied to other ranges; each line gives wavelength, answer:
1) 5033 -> 38.87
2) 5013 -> 35.92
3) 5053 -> 36.93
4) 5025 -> 37.86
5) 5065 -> 39.18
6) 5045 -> 41.25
